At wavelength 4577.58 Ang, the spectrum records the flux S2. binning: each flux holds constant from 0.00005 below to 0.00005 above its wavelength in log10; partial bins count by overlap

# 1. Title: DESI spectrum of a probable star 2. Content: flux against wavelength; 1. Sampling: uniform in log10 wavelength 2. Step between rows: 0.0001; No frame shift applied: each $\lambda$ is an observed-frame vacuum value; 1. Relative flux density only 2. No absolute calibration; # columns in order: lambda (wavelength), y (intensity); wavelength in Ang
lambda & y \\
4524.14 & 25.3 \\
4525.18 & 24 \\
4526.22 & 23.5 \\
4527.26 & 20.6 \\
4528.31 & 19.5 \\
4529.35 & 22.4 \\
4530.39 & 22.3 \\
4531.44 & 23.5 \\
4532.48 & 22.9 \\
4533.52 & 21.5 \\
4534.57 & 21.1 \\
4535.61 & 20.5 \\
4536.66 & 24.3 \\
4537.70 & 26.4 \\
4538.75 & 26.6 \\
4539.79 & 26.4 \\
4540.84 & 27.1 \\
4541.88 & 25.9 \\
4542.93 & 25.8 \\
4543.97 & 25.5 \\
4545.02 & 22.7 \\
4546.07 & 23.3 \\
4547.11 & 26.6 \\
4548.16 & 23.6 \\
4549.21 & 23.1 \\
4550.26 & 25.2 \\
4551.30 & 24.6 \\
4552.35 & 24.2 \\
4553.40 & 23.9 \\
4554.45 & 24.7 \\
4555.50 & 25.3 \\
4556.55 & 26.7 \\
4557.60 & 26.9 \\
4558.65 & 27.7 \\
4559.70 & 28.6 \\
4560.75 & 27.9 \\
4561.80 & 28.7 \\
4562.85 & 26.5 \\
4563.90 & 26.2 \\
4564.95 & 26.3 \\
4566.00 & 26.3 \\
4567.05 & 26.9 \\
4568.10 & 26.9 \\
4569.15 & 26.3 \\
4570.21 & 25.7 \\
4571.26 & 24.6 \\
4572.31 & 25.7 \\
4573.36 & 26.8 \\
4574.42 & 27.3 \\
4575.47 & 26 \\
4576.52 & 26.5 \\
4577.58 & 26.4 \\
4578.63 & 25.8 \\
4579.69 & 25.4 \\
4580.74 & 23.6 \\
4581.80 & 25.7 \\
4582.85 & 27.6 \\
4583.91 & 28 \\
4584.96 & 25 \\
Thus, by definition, 26.4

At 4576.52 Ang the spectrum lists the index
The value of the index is 26.5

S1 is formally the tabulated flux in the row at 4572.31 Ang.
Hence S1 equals 25.7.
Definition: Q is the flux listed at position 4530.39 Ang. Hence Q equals 22.3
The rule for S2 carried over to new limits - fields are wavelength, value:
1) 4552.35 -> 24.2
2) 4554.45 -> 24.7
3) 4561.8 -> 28.7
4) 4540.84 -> 27.1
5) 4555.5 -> 25.3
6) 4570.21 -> 25.7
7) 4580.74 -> 23.6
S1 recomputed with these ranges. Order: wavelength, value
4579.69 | 25.4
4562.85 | 26.5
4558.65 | 27.7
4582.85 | 27.6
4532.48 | 22.9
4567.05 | 26.9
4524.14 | 25.3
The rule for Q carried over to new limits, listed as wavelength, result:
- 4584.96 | 25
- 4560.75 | 27.9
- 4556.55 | 26.7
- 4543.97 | 25.5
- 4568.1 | 26.9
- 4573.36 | 26.8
